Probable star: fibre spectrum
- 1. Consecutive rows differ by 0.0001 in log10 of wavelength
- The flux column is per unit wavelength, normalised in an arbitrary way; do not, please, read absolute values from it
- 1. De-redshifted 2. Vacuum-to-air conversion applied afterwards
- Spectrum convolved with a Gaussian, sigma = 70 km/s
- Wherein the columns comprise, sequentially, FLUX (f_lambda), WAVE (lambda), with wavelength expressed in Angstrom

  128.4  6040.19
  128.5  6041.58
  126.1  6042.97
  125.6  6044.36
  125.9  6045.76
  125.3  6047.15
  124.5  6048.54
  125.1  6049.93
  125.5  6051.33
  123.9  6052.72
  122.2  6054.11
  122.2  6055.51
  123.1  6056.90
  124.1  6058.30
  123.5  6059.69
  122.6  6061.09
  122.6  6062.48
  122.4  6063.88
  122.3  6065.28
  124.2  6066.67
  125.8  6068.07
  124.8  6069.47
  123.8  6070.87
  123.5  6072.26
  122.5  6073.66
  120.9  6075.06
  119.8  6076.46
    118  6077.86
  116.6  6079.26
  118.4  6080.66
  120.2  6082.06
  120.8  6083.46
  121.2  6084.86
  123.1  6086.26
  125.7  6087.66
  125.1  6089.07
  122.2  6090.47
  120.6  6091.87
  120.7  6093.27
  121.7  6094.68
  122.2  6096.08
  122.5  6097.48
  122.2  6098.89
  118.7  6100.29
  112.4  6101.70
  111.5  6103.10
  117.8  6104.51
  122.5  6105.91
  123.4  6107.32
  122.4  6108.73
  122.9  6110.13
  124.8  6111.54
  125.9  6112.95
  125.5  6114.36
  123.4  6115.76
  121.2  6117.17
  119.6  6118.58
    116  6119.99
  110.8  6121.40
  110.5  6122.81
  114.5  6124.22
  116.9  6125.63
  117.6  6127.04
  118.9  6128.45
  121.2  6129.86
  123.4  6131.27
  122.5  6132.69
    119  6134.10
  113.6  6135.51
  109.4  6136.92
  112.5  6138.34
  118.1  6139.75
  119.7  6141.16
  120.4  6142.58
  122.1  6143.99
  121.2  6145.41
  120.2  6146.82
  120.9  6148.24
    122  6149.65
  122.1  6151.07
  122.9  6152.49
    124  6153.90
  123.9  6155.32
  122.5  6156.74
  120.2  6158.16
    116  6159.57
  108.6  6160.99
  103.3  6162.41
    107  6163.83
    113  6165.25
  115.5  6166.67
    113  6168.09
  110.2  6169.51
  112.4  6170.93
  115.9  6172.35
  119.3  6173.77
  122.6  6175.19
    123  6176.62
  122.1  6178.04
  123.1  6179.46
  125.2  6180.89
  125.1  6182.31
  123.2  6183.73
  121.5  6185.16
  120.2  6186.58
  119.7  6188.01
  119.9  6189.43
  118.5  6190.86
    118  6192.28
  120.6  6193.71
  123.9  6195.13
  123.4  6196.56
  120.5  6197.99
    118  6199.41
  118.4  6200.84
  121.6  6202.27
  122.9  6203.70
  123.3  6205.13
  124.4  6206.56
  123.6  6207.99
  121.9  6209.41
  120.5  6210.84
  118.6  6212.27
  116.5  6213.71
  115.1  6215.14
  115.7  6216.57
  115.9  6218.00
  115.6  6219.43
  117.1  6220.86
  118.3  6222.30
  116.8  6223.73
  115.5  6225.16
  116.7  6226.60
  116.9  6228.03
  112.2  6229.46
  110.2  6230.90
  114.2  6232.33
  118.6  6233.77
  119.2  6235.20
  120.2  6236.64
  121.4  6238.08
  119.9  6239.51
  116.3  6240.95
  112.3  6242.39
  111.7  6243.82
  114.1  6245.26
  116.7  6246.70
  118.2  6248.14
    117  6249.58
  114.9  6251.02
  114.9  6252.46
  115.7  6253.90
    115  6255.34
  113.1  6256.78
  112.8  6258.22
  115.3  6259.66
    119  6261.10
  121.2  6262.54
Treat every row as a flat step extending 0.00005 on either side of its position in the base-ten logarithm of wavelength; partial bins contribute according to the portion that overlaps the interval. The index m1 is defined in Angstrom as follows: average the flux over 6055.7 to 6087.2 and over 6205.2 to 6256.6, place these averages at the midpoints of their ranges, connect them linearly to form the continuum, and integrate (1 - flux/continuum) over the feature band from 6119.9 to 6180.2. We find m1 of 1.0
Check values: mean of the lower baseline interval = 122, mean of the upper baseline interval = 117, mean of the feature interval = 117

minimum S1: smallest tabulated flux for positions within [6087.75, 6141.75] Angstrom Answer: 109.4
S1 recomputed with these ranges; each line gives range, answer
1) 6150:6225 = 103.3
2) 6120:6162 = 108.6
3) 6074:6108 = 111.5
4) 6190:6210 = 118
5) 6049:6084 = 116.6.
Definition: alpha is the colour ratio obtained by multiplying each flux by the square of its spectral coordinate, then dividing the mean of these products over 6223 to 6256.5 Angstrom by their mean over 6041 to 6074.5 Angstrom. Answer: 0.99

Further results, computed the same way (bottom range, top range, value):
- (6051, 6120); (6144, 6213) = 1.01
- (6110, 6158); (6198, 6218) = 1.03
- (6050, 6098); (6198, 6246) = 1.01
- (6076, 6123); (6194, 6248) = 1.02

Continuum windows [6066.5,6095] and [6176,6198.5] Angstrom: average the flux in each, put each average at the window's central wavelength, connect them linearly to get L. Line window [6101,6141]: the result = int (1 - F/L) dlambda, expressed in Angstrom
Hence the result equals 1.1 Angstrom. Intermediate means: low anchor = 122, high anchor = 122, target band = 119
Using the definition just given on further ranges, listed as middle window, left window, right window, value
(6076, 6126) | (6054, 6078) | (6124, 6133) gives 0.3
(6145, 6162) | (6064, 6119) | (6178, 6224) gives 0.1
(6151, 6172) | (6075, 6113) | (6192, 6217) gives 0.9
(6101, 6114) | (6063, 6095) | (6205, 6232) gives 0.0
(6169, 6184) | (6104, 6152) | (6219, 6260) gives -0.3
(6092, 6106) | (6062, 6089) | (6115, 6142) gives 0.1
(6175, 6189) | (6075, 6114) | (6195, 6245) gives -0.4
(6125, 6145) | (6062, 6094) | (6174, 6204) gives 0.6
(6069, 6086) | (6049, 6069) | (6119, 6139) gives 0.1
